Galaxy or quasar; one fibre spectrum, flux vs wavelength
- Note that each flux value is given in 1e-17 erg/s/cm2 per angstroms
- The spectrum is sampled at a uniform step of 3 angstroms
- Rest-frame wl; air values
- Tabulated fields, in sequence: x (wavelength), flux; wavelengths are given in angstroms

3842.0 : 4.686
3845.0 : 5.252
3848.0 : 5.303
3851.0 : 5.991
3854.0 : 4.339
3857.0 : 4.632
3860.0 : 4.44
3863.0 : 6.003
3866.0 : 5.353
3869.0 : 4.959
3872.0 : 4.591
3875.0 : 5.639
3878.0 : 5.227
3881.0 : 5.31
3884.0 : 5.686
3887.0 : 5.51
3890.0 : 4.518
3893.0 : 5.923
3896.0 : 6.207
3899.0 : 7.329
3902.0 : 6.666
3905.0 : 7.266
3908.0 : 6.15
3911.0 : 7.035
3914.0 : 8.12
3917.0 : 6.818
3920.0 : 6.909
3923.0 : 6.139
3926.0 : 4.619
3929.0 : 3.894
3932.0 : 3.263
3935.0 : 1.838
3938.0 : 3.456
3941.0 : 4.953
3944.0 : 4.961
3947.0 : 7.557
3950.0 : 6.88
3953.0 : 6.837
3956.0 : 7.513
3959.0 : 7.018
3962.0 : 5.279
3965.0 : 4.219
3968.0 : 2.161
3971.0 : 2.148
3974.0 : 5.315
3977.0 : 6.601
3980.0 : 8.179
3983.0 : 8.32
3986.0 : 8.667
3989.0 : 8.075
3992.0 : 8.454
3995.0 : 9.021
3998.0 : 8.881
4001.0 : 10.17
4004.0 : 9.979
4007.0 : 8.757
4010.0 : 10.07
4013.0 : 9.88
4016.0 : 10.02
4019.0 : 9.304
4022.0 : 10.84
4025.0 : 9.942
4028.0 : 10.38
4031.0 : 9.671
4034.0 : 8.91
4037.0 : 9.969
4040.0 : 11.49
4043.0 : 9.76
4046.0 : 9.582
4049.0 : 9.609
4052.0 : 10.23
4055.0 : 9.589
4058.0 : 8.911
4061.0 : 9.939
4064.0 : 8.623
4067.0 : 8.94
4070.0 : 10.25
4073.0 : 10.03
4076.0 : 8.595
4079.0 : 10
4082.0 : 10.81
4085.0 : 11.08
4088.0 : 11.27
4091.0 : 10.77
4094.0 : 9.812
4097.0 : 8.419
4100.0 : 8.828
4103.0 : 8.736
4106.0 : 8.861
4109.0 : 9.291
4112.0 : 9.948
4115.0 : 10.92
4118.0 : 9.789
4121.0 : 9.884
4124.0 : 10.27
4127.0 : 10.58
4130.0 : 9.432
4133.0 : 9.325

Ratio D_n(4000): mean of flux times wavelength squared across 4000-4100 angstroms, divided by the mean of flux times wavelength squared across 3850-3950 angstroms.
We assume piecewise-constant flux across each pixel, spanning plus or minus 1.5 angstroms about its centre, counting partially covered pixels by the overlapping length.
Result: 1.9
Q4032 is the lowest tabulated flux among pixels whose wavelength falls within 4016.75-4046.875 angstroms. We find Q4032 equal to 8.91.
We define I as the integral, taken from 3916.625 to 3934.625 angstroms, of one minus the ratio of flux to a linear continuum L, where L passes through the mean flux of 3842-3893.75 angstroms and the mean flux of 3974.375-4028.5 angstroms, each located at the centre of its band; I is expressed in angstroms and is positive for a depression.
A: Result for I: 4.9 angstroms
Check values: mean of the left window 5.19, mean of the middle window 4.96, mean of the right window 9.09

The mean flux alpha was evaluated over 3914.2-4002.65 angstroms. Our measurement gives 6.18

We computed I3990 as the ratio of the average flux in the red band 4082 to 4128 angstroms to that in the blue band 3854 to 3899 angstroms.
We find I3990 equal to 1.86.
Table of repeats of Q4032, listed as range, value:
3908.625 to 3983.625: 1.838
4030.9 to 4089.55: 8.595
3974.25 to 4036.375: 6.601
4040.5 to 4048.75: 9.582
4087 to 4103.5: 8.419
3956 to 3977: 2.148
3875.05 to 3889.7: 5.227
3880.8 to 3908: 4.518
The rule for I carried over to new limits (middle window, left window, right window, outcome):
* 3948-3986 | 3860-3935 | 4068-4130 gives 6.0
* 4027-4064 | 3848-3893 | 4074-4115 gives -4.3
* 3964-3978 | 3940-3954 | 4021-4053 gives 6.3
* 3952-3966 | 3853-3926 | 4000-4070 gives 2.7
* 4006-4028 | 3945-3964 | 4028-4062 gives -2.6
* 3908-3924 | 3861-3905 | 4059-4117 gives -1.6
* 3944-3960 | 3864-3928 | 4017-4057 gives 1.3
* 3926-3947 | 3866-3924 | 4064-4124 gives 8.6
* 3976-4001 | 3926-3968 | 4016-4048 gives -3.1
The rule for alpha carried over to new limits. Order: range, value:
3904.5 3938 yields 5.49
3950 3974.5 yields 5.16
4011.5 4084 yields 9.81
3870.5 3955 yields 5.7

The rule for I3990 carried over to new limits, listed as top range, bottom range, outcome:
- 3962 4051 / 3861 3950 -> 1.52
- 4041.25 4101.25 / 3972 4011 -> 1.16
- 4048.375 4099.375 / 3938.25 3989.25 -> 1.62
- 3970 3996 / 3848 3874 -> 1.43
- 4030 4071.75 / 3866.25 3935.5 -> 1.70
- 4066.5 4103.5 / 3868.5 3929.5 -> 1.65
